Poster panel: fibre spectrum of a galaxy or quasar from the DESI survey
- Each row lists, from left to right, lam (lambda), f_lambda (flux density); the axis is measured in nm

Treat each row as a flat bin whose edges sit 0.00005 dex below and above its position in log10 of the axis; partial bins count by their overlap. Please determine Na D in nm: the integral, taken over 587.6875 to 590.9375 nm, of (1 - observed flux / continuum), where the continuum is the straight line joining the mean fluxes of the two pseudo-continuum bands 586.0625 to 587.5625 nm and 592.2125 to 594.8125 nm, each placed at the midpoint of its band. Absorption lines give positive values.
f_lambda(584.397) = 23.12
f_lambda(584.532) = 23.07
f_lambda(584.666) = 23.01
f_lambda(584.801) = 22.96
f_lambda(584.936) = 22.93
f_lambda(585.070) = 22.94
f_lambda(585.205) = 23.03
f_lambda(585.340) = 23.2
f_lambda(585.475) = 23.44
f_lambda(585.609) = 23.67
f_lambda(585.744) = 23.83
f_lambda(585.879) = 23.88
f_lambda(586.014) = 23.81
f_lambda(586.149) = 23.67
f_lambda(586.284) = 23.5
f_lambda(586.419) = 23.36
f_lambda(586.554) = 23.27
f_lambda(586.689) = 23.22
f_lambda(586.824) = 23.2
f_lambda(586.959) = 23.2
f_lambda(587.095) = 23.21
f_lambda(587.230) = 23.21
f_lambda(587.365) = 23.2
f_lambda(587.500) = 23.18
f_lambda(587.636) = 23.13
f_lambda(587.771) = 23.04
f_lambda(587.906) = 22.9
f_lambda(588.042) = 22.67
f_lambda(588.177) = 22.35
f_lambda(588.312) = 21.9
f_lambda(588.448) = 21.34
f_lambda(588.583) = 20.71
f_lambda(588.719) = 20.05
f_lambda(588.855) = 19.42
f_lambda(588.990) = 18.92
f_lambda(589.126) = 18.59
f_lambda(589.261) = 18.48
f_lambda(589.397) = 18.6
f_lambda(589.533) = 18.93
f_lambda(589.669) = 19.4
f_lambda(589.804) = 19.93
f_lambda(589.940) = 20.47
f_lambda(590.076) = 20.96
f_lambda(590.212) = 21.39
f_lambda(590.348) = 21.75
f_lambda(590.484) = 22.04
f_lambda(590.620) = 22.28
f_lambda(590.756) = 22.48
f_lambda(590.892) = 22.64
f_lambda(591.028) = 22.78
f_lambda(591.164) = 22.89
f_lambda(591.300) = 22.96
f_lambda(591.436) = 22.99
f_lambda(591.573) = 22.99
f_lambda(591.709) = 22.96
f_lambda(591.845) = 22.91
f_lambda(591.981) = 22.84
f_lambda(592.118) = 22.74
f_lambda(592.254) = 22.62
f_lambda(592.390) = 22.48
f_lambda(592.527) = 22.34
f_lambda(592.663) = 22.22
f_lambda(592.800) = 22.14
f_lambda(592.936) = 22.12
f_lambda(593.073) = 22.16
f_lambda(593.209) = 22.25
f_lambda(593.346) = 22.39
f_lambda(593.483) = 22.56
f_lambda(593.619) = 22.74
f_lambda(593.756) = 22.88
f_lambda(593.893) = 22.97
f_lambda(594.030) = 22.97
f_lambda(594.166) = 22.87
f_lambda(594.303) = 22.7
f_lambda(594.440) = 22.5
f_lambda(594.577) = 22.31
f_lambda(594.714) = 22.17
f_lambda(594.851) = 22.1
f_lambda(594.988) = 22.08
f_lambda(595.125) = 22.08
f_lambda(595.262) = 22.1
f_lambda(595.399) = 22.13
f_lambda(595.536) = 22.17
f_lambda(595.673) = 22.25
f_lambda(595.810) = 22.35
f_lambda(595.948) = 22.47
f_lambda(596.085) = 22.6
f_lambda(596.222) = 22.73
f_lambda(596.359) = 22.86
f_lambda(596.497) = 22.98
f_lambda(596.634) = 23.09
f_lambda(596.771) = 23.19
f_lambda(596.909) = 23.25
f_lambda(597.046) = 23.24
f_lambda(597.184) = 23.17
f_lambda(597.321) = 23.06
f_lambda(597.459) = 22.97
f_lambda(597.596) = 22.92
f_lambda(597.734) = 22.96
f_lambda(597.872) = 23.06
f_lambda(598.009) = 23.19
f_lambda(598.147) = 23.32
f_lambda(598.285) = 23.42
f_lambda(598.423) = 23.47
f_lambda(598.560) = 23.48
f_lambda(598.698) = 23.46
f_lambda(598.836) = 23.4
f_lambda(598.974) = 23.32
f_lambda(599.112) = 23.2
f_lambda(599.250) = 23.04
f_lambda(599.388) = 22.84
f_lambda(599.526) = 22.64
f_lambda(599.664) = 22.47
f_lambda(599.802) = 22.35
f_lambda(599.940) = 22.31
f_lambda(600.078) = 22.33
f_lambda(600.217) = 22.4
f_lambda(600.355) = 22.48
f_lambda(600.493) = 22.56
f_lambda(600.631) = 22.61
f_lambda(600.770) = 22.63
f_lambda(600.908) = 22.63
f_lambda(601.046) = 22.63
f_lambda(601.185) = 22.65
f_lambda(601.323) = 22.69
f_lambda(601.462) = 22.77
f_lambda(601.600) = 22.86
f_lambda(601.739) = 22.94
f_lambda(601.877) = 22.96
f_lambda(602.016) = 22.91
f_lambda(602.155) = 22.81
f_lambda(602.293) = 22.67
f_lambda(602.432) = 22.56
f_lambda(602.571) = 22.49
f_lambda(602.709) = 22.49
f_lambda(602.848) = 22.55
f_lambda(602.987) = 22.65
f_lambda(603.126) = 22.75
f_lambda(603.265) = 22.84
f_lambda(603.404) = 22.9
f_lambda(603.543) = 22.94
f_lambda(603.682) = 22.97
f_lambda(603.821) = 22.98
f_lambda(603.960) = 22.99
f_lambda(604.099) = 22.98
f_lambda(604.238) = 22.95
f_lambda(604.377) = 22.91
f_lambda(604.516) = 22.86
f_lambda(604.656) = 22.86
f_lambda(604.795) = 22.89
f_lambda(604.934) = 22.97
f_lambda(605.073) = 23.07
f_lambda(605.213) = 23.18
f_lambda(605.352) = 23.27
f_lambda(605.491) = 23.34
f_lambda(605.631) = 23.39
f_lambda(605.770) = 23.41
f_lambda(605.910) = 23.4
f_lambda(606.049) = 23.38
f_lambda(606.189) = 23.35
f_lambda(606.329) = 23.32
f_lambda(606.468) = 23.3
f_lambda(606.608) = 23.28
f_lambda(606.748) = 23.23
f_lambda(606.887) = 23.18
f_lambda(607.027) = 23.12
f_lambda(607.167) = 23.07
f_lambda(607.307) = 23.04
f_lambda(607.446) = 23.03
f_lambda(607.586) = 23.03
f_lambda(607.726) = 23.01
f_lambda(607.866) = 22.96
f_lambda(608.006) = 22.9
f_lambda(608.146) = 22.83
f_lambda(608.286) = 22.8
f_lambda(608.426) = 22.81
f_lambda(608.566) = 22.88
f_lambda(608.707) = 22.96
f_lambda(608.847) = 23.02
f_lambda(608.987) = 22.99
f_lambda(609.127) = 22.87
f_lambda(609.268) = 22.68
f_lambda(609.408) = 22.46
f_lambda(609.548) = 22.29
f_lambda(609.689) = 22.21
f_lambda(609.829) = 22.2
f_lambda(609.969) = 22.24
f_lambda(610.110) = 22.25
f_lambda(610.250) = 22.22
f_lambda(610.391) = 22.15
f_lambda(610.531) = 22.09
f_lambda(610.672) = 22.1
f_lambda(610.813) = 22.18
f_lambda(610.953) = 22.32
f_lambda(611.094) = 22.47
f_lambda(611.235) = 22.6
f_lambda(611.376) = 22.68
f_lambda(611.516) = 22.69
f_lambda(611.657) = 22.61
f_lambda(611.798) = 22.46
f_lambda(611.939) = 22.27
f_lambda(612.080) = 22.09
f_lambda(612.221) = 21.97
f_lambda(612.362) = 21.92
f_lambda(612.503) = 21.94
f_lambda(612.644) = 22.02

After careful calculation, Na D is 0.30 nm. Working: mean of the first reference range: 23.3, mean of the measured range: 20.9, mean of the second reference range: 22.5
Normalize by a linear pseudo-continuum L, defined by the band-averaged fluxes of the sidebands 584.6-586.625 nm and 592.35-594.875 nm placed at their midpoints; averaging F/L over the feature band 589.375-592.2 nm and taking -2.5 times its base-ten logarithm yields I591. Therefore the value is 0.05 mag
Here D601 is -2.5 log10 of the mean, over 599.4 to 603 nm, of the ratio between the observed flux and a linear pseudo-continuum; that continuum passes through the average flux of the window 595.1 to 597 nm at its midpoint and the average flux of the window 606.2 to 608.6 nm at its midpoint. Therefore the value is 0.01 mag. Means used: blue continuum 22.6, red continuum 23.1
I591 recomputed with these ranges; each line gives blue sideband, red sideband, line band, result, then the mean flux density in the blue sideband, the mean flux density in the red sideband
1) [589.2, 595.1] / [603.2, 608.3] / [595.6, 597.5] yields -0.02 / 22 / 23.1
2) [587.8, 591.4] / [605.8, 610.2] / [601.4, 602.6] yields -0.02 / 21.1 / 22.9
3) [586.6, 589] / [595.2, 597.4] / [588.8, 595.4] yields 0.03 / 22.2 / 22.7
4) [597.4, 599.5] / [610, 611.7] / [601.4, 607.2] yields -0.01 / 23.2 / 22.4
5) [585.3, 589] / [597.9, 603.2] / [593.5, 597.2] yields 0.01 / 22.7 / 22.8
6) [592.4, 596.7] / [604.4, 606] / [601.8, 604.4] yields 0.01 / 22.5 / 23.1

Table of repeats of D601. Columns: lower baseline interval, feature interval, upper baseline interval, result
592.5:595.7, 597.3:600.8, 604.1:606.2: -0.01 mag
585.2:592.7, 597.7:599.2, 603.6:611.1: -0.04 mag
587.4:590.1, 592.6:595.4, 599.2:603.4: -0.04 mag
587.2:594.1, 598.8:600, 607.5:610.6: -0.03 mag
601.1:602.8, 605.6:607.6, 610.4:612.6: -0.03 mag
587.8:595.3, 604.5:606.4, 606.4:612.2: -0.03 mag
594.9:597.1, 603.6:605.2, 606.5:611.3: -0.01 mag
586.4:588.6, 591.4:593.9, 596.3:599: 0.02 mag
